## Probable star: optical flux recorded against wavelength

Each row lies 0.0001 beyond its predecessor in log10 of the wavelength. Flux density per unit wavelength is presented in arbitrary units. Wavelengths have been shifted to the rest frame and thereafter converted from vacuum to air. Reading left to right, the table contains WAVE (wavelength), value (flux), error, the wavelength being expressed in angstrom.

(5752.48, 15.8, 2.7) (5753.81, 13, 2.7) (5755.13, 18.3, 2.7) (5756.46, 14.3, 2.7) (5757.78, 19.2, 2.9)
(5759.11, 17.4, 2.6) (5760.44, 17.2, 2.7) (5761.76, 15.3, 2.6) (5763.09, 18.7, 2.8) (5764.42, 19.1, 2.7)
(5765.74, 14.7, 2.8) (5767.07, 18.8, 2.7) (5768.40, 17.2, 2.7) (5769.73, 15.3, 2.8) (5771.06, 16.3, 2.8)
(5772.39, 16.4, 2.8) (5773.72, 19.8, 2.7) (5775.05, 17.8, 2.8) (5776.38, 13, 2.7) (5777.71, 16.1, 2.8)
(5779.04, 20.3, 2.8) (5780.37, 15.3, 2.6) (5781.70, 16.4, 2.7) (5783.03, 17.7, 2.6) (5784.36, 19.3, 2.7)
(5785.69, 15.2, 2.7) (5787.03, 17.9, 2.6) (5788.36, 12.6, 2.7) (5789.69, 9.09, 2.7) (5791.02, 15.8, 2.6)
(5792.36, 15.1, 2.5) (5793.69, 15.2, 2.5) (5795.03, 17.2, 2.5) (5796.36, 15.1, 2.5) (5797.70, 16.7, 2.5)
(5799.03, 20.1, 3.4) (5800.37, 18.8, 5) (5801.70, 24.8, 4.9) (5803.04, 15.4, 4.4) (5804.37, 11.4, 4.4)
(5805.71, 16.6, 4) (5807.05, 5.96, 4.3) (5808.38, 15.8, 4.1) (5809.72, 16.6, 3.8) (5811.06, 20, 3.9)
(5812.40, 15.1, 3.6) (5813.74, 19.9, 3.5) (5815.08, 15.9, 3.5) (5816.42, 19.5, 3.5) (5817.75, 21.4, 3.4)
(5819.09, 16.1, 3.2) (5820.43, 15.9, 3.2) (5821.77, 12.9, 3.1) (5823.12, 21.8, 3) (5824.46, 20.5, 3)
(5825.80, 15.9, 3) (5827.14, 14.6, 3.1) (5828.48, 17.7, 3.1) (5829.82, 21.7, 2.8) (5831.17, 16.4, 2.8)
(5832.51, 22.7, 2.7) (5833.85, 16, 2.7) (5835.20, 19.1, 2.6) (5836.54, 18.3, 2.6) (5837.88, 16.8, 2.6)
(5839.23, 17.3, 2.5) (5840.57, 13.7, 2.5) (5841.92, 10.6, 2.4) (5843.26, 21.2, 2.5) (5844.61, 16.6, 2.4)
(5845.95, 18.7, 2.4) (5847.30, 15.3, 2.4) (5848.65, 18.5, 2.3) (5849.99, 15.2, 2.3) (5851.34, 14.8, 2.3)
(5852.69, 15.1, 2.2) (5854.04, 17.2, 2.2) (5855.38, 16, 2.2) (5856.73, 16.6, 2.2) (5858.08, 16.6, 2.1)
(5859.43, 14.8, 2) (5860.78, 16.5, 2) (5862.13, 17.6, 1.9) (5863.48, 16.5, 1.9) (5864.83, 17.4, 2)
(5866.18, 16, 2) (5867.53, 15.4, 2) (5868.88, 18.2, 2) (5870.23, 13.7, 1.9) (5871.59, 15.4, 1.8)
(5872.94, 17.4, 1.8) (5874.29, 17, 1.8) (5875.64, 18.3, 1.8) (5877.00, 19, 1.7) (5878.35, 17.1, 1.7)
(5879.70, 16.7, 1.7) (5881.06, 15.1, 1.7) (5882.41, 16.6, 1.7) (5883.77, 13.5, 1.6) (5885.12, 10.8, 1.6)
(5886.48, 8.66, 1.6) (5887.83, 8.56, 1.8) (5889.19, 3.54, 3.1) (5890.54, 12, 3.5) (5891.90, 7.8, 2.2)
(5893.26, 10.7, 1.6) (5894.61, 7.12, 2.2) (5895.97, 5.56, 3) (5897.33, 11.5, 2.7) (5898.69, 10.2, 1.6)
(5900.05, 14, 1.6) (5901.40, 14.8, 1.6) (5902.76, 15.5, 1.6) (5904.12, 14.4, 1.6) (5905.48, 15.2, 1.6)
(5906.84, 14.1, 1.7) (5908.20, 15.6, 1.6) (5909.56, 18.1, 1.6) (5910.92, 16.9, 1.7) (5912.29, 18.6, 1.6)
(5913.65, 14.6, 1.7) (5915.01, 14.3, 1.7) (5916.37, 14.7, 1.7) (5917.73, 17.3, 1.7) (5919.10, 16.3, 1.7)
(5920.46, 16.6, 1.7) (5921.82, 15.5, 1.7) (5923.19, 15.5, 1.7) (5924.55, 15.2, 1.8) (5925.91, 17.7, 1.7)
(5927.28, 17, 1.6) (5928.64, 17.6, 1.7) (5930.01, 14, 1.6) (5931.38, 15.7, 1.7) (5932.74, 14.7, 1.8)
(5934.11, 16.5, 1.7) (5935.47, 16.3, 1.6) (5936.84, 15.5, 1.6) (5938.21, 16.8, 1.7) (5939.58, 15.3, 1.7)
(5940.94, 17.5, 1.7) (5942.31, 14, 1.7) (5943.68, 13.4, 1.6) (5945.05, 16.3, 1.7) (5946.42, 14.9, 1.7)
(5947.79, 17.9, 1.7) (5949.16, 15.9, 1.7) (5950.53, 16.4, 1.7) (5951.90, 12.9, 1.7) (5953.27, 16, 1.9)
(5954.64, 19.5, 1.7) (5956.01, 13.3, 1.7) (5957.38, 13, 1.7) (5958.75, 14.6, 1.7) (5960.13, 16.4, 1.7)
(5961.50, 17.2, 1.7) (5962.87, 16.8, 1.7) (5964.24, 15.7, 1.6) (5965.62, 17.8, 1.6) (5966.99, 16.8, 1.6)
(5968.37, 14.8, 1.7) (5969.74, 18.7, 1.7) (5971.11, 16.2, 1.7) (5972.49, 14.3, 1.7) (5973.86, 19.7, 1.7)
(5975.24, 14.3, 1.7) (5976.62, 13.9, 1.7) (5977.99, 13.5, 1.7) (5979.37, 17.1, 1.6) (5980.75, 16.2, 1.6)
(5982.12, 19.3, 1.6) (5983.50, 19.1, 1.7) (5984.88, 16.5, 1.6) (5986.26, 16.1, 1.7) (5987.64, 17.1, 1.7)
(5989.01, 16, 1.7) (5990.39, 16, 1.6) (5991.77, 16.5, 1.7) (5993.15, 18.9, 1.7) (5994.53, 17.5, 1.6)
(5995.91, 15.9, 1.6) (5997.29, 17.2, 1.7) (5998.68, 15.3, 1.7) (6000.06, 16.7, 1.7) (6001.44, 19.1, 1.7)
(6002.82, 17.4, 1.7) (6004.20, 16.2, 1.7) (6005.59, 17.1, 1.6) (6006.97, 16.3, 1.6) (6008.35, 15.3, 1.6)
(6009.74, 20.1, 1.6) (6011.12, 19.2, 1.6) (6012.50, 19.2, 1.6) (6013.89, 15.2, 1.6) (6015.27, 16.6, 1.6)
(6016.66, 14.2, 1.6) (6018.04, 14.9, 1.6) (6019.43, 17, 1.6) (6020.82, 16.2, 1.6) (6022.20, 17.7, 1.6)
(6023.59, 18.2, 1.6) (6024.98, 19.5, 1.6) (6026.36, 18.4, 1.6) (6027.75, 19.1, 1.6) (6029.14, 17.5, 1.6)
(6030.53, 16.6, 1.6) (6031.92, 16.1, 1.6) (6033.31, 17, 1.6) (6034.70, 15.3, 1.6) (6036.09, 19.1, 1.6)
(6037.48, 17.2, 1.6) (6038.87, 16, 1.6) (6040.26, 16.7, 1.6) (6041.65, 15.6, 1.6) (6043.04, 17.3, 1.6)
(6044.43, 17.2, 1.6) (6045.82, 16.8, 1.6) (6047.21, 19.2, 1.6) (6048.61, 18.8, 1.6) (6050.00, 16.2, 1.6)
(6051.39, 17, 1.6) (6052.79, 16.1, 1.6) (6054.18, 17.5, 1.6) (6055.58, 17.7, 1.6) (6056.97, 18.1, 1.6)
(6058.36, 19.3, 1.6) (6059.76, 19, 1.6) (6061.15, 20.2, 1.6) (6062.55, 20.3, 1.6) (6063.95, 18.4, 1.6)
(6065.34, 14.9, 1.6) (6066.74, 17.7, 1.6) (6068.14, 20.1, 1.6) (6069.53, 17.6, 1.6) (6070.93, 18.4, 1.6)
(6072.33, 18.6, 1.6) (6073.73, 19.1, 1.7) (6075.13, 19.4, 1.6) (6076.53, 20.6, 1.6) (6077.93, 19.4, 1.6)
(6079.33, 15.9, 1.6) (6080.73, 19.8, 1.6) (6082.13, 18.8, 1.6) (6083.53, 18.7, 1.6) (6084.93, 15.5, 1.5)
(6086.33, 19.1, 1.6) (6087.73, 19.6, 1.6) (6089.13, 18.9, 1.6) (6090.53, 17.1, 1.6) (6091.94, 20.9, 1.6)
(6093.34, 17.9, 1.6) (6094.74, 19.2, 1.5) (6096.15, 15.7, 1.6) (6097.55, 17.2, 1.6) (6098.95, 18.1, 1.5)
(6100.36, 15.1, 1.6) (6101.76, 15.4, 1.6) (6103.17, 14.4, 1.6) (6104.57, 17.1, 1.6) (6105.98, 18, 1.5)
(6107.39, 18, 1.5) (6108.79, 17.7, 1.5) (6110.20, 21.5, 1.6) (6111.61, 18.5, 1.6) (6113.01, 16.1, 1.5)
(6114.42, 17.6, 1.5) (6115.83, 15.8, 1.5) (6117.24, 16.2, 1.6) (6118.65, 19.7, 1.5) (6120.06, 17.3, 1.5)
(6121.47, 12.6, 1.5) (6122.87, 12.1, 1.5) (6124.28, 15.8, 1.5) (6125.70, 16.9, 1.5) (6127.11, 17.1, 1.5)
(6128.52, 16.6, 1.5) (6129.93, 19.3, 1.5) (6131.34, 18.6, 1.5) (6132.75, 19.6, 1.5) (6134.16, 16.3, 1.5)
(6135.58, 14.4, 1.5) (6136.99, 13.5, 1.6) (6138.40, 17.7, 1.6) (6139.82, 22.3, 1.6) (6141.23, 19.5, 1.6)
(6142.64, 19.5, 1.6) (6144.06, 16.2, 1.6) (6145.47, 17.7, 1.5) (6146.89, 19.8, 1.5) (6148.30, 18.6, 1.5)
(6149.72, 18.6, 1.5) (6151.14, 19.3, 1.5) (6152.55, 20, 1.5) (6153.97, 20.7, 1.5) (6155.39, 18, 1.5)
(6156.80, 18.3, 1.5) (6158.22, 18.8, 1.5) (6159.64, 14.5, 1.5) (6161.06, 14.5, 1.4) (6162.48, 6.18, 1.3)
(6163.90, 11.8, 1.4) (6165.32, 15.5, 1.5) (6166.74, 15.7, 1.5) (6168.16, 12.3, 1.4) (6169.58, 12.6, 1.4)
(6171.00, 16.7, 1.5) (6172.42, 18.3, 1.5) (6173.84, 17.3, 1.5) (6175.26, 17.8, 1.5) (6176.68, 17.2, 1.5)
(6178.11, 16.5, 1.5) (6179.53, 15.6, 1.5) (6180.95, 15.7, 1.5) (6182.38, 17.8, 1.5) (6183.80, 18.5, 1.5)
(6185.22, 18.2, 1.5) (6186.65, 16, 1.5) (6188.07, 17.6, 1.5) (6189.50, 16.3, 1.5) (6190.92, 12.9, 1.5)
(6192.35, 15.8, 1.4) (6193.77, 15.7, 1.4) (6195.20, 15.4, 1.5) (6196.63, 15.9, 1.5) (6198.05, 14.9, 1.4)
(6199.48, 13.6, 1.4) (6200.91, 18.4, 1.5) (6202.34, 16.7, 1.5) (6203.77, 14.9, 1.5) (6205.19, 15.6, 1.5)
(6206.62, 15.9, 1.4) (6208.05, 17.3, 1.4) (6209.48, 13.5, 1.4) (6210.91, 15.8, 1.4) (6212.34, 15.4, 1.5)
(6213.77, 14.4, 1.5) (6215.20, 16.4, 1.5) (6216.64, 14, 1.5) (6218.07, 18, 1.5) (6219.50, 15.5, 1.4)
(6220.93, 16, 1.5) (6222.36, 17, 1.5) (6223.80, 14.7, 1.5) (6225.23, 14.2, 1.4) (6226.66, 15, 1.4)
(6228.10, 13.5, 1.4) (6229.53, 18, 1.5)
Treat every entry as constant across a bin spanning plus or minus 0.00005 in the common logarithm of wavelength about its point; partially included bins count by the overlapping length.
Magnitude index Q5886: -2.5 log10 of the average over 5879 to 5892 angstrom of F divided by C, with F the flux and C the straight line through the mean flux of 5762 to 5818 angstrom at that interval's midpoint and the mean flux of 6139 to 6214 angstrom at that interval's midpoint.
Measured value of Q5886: 0.397 mag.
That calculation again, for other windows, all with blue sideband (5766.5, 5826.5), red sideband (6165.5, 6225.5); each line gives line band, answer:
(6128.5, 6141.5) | -0.11 mag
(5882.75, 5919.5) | 0.28 mag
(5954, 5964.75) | 0.04 mag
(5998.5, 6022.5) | -0.04 mag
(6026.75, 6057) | -0.06 mag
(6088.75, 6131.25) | -0.07 mag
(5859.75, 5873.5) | 0.01 mag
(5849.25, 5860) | 0.05 mag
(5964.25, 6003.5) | -0.03 mag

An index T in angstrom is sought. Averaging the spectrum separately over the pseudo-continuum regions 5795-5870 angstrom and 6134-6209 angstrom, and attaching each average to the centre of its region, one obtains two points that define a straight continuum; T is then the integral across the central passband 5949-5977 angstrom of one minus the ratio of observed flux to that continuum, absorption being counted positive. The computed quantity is 1.4 angstrom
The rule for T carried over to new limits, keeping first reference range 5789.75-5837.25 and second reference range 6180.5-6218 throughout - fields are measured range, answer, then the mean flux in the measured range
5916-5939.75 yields 1.0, 16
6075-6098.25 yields -3.1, 18.4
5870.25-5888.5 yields 2.2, 14.9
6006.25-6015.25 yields -0.5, 17.5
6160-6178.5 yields 1.4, 14.8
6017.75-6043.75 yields -1.2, 17.2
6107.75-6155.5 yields -4.6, 17.7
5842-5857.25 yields 0.4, 16.6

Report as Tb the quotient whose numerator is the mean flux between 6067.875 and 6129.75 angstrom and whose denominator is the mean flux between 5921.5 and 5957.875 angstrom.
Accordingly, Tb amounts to 1.1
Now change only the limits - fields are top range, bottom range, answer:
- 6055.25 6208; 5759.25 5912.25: 1.08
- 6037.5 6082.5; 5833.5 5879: 1.09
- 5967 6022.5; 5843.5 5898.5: 1.15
